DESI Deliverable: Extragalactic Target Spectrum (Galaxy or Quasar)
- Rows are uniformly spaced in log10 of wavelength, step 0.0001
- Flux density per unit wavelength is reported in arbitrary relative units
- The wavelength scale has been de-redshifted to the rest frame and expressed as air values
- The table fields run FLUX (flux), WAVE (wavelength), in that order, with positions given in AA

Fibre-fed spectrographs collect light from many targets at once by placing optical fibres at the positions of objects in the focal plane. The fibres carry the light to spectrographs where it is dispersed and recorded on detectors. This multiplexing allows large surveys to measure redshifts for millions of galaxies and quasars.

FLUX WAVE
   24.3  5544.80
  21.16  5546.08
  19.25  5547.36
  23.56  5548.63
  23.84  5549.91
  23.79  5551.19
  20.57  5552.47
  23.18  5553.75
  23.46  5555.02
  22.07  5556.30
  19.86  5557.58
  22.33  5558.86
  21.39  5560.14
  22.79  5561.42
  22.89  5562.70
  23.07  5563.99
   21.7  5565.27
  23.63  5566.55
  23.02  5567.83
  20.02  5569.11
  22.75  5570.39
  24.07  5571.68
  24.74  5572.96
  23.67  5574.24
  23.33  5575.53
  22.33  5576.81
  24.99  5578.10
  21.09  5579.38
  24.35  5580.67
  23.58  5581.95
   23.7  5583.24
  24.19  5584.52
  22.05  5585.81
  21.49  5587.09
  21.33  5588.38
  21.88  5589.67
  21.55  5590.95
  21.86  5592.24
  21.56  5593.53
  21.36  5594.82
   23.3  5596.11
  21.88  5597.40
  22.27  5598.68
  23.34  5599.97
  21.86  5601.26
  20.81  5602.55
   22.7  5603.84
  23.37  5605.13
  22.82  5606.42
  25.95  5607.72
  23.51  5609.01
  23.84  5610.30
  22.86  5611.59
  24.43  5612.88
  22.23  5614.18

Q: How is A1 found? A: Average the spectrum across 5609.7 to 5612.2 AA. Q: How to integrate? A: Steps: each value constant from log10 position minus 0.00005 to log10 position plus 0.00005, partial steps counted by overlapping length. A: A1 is 23.4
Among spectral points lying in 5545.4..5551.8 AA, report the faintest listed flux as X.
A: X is 19.25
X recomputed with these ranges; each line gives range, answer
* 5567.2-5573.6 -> 20.02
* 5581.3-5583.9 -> 23.58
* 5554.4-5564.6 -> 19.86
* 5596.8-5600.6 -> 21.88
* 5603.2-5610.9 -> 22.7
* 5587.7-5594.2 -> 21.33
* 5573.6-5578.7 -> 22.33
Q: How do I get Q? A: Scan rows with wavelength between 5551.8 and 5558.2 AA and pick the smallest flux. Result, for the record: 19.86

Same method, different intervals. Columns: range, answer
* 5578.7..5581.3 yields 21.09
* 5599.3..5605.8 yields 20.81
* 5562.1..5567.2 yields 21.7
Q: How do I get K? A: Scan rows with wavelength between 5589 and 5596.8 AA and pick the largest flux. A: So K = 23.3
